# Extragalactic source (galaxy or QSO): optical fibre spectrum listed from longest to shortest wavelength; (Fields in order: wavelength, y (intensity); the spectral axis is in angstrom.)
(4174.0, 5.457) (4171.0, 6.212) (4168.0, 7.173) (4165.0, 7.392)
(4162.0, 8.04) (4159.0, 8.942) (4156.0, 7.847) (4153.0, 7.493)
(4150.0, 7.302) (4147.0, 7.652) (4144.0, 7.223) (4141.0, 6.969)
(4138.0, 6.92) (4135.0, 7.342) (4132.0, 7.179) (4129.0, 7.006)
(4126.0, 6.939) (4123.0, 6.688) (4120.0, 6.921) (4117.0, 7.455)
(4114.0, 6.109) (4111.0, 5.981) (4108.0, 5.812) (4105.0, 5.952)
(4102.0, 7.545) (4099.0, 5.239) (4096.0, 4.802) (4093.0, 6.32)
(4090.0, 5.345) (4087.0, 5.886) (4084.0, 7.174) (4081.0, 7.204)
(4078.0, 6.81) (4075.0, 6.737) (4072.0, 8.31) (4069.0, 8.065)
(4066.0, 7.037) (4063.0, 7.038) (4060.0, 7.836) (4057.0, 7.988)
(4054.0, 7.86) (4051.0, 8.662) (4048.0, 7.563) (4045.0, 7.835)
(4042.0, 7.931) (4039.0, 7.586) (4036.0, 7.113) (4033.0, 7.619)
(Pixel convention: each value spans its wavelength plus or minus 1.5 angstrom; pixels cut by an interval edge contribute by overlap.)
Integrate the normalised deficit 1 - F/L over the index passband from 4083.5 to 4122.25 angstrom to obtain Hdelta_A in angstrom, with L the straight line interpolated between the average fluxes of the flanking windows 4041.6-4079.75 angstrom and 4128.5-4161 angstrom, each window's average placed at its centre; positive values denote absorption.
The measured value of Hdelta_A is 7.1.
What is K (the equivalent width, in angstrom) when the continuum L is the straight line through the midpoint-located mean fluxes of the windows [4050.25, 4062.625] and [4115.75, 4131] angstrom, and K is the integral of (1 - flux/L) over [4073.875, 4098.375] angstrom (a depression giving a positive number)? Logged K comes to 4.2 angstrom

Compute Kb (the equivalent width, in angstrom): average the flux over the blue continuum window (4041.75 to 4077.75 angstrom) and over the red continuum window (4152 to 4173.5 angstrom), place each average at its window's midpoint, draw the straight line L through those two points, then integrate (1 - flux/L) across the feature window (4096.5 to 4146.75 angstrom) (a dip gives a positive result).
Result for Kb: 5.8 angstrom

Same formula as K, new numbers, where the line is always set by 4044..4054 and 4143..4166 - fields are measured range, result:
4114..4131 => 1.96 angstrom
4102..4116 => 2.99 angstrom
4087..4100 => 3.97 angstrom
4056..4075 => 0.81 angstrom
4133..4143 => 0.90 angstrom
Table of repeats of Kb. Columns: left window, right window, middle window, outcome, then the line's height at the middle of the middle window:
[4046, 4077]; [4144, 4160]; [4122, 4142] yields 1.88 angstrom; 7.74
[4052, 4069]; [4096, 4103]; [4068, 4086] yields -1.01 angstrom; 6.93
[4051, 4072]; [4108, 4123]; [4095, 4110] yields 2.02 angstrom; 6.84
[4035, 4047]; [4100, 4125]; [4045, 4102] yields 1.02 angstrom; 7.14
